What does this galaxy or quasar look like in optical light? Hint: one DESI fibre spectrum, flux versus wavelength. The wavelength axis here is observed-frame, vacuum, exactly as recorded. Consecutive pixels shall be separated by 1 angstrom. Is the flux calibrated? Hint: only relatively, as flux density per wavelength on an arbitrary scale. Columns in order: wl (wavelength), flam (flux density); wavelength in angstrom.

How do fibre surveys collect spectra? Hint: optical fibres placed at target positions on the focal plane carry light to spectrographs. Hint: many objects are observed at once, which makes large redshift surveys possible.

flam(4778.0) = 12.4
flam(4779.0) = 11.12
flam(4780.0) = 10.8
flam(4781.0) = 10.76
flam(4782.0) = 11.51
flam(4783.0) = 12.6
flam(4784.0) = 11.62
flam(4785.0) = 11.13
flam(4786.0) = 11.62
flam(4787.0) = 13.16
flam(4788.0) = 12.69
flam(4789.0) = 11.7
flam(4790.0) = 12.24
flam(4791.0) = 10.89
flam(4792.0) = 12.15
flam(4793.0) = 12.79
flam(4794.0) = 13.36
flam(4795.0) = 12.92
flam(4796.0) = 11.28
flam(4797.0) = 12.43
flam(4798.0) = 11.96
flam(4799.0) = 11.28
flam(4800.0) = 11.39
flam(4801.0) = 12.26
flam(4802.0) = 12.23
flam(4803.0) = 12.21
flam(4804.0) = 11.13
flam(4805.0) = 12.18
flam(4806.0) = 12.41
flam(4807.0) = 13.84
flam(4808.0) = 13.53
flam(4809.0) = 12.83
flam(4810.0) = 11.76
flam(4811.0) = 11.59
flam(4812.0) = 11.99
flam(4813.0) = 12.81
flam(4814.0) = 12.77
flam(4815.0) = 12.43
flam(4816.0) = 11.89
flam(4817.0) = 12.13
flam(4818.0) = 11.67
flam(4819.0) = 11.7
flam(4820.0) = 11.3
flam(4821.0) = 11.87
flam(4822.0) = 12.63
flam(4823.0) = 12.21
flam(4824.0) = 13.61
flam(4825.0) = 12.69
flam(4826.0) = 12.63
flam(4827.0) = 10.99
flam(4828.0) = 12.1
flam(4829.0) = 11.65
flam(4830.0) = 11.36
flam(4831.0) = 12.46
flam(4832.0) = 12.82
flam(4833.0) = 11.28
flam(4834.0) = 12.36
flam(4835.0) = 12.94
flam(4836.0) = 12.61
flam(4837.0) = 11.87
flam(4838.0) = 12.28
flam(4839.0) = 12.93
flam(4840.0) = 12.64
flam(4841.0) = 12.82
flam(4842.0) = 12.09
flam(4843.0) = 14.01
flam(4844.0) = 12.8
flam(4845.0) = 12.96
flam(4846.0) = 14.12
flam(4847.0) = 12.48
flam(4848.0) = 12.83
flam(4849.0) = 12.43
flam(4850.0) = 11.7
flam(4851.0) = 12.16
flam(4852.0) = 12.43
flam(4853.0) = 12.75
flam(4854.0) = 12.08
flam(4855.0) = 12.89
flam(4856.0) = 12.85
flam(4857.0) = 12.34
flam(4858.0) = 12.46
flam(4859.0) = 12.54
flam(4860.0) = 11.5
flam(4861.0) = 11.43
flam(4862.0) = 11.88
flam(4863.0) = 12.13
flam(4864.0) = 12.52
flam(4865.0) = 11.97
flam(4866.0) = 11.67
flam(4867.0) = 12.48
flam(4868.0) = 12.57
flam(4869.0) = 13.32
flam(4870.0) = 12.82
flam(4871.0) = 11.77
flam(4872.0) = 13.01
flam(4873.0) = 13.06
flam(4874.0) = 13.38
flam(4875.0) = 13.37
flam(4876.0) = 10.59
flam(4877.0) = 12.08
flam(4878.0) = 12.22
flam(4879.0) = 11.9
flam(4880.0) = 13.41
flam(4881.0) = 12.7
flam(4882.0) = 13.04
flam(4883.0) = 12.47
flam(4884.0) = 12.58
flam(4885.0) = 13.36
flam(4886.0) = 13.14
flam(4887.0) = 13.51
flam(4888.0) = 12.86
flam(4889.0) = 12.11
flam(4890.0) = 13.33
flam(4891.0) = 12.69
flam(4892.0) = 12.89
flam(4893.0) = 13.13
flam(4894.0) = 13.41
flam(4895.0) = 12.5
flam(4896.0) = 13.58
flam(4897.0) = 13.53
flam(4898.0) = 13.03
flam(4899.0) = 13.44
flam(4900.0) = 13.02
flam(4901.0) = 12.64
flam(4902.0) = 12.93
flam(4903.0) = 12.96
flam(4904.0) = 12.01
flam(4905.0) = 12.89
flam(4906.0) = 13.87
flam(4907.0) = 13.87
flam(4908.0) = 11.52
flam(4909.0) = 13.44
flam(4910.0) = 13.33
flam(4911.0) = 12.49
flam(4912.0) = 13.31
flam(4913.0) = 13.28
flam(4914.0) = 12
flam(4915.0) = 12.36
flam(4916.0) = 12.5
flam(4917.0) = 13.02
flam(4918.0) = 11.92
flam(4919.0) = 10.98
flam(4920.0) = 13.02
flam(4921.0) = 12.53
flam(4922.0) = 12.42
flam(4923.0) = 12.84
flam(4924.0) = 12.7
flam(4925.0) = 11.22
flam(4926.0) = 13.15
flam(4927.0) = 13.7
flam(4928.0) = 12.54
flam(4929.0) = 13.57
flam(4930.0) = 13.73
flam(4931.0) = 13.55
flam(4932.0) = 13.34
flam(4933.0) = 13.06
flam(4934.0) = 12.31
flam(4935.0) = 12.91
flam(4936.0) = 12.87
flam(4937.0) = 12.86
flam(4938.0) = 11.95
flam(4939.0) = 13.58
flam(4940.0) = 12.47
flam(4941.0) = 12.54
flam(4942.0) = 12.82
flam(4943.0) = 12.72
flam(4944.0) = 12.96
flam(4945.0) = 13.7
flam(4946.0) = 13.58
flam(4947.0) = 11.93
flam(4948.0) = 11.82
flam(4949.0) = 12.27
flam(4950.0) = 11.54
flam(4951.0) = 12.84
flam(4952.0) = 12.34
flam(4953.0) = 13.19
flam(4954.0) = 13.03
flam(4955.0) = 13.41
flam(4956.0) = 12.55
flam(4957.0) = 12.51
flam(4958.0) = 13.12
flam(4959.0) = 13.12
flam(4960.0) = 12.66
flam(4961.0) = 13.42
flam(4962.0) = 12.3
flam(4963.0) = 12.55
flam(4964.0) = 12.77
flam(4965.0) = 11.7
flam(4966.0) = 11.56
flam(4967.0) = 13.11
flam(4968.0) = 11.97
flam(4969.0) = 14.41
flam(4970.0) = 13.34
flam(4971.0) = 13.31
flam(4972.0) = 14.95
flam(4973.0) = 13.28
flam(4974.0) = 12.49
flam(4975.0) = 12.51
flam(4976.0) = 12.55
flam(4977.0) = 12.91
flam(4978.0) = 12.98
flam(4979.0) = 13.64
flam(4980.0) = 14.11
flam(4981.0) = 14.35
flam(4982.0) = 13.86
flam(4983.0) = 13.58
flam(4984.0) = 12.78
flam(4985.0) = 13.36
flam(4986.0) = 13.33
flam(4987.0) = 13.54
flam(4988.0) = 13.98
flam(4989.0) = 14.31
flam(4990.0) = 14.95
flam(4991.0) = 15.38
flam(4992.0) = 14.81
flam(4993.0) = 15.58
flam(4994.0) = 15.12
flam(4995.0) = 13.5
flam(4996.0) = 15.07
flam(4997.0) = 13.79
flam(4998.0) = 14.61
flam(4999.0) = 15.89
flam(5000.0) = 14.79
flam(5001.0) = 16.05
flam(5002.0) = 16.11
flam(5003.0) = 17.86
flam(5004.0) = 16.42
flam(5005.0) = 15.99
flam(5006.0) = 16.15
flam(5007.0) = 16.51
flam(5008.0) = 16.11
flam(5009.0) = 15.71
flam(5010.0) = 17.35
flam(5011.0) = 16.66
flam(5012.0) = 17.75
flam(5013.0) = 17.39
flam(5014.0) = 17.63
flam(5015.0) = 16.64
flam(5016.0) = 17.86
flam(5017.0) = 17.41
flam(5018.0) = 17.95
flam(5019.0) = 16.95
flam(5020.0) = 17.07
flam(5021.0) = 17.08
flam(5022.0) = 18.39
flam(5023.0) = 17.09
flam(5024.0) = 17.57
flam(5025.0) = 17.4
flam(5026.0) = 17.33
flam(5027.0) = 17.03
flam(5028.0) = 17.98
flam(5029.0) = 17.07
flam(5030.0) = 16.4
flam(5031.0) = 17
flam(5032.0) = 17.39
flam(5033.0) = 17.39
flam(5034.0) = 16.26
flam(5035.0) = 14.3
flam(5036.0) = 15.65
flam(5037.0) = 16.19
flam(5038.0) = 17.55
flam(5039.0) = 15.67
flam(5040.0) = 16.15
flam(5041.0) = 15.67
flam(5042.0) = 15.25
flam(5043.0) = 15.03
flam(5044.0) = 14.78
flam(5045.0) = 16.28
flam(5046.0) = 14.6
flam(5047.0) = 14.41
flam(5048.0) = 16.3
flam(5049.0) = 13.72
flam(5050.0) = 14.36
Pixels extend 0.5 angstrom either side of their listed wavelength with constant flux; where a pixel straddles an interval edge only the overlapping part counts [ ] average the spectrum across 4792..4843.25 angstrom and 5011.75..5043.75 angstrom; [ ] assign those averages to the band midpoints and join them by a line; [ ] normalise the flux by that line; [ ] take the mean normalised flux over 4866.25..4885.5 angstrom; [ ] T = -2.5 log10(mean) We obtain 0.08 mag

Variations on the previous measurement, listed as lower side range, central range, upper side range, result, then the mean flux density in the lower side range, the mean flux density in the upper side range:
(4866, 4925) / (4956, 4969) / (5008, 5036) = 0.189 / 12.8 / 17.1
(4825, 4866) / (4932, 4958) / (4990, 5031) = 0.167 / 12.4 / 16.5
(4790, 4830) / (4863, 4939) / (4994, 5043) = 0.103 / 12.2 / 16.5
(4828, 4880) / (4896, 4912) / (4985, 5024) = 0.048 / 12.4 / 16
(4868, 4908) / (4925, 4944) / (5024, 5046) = 0.083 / 12.9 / 16.4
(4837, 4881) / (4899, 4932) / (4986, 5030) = 0.090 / 12.5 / 16.2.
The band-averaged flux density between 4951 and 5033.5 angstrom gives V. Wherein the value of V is 14.9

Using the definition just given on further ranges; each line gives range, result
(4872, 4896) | 12.8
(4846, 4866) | 12.3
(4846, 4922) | 12.7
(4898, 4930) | 12.8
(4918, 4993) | 13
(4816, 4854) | 12.4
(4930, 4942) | 12.9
